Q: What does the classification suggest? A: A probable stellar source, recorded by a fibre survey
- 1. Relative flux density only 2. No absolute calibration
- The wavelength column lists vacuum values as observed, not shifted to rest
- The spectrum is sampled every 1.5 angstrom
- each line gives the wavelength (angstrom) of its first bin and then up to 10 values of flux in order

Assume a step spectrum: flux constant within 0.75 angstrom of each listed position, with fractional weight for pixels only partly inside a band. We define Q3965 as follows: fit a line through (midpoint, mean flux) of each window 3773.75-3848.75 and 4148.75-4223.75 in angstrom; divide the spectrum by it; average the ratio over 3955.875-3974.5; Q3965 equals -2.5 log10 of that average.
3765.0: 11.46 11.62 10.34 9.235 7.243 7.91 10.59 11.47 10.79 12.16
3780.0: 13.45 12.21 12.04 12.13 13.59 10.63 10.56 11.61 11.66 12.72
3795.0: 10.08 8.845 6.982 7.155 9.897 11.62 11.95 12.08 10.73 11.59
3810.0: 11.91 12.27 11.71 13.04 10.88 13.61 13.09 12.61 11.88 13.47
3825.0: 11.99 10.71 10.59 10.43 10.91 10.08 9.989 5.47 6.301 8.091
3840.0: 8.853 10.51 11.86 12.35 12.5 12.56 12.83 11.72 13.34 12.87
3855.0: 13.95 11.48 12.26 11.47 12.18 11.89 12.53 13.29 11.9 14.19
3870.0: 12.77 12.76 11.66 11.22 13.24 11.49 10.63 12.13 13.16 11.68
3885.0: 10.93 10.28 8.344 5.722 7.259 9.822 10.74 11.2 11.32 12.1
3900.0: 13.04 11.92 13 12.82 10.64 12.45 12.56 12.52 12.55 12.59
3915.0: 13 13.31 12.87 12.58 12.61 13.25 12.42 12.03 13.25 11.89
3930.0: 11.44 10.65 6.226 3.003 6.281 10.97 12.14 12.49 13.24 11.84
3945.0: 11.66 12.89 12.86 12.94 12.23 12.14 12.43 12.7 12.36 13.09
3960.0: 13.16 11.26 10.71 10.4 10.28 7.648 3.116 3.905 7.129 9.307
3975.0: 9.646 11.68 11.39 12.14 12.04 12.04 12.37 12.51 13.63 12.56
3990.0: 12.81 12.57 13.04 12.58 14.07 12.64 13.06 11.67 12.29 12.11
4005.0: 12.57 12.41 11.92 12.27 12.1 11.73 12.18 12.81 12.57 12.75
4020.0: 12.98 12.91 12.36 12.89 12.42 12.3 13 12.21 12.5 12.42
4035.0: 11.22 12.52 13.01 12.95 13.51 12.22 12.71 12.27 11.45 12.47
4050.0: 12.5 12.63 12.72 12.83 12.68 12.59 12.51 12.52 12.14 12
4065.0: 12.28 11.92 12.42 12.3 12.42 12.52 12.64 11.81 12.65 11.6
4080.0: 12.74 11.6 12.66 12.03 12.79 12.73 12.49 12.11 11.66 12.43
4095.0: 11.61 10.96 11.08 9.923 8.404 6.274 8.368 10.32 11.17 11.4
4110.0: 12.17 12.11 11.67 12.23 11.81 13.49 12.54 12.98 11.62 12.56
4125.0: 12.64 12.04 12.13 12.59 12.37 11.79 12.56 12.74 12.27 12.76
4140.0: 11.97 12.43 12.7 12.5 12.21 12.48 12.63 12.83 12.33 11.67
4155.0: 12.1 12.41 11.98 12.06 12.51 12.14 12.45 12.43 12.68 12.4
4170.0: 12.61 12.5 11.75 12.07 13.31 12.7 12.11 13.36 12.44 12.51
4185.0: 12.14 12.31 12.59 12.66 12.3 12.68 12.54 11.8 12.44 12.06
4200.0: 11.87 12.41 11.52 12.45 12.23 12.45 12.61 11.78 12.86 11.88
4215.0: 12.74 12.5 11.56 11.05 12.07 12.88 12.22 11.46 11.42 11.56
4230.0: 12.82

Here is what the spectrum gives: 0.22 mag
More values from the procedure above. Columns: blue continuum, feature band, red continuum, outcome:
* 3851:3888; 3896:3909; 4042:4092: 0.001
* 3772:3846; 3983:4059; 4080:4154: -0.086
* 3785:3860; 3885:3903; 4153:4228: 0.109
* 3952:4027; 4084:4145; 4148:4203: 0.035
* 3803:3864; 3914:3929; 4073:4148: -0.102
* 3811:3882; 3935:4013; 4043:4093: 0.052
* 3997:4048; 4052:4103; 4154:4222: 0.043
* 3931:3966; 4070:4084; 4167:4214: -0.043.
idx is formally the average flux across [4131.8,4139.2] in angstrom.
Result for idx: 12.4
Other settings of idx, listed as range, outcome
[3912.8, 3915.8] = 12.8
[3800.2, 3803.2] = 10.7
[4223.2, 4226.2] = 11.9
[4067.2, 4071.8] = 12.4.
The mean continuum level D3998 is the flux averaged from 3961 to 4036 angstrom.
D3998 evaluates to 11.6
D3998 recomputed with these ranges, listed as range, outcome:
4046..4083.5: 12.3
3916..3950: 11.4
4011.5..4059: 12.5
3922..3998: 11.2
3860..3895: 11.3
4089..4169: 11.9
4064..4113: 11.6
